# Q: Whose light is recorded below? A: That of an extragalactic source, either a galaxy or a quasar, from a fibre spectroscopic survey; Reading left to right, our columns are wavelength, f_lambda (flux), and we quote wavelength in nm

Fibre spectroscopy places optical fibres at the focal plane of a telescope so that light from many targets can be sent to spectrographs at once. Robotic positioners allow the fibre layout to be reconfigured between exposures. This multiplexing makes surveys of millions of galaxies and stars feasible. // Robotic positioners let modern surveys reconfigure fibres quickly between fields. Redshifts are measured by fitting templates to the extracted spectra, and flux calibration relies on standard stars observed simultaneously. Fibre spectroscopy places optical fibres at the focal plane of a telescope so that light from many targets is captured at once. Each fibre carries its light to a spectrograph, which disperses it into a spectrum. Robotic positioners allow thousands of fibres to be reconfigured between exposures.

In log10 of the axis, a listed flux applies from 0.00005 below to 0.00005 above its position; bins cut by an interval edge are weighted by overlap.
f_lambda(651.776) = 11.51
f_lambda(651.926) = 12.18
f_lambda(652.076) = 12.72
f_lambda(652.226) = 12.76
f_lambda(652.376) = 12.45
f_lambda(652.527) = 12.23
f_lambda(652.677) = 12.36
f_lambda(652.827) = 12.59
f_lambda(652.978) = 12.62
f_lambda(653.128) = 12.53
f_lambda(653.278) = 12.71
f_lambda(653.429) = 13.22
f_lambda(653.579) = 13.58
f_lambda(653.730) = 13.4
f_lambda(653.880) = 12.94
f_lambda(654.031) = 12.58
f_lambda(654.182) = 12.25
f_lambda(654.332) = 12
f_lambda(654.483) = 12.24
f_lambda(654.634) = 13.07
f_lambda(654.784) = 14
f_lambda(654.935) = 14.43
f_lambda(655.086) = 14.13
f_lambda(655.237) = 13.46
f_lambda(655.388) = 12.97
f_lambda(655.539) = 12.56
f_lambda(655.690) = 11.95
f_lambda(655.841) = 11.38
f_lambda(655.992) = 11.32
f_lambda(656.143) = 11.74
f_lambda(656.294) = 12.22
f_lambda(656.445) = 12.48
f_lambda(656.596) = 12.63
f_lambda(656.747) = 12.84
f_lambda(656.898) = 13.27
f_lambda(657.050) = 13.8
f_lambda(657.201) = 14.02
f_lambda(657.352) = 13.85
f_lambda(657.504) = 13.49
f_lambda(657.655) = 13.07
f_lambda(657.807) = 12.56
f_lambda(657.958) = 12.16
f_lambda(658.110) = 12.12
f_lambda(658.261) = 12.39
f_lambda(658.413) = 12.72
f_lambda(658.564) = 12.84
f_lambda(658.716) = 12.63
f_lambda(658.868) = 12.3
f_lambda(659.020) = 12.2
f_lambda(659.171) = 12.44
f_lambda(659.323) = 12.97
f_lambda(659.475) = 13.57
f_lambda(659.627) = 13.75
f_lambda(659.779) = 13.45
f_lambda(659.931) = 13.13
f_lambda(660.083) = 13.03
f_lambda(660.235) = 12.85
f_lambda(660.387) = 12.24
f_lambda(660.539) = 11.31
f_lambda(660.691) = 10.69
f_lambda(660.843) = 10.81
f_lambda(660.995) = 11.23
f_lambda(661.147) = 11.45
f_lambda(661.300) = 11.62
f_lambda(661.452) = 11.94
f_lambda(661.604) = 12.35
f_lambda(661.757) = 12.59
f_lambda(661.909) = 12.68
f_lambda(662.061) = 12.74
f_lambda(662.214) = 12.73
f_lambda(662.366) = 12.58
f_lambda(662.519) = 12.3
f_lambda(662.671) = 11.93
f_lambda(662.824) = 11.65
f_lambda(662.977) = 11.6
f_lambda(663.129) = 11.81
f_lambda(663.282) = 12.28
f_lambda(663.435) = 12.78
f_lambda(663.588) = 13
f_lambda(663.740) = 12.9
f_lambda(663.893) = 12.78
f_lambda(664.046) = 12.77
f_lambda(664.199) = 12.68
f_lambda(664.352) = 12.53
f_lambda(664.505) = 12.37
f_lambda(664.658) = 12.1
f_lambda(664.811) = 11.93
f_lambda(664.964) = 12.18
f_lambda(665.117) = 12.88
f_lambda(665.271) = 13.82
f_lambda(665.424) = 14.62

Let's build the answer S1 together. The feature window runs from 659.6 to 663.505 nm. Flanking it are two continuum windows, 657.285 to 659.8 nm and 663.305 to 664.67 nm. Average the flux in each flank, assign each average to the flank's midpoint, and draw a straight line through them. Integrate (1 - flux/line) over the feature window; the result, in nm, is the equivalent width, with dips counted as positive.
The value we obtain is 0.17 nm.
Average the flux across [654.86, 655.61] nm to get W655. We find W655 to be 13.5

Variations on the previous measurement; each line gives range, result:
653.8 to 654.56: 12.4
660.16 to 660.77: 11.8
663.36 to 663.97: 12.9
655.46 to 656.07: 11.8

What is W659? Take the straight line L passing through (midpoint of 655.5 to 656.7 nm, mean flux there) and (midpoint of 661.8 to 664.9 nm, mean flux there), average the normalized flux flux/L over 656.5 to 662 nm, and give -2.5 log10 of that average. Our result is -0.03 mag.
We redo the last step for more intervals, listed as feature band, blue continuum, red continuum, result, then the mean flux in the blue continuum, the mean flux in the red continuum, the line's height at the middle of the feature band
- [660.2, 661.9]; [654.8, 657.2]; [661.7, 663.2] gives 0.06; 12.8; 12.3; 12.4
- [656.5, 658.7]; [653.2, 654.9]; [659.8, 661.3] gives -0.05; 12.9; 11.9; 12.4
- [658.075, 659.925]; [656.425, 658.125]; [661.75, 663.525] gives 0.00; 13.1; 12.3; 12.8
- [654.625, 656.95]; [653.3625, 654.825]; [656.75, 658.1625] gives 0.02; 12.9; 13.1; 13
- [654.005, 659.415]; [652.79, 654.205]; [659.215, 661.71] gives -0.01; 12.9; 12.3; 12.6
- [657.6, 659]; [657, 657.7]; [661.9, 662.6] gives 0.08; 13.7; 12.6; 13.5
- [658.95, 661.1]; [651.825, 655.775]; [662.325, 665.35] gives 0.02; 12.8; 12.4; 12.6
